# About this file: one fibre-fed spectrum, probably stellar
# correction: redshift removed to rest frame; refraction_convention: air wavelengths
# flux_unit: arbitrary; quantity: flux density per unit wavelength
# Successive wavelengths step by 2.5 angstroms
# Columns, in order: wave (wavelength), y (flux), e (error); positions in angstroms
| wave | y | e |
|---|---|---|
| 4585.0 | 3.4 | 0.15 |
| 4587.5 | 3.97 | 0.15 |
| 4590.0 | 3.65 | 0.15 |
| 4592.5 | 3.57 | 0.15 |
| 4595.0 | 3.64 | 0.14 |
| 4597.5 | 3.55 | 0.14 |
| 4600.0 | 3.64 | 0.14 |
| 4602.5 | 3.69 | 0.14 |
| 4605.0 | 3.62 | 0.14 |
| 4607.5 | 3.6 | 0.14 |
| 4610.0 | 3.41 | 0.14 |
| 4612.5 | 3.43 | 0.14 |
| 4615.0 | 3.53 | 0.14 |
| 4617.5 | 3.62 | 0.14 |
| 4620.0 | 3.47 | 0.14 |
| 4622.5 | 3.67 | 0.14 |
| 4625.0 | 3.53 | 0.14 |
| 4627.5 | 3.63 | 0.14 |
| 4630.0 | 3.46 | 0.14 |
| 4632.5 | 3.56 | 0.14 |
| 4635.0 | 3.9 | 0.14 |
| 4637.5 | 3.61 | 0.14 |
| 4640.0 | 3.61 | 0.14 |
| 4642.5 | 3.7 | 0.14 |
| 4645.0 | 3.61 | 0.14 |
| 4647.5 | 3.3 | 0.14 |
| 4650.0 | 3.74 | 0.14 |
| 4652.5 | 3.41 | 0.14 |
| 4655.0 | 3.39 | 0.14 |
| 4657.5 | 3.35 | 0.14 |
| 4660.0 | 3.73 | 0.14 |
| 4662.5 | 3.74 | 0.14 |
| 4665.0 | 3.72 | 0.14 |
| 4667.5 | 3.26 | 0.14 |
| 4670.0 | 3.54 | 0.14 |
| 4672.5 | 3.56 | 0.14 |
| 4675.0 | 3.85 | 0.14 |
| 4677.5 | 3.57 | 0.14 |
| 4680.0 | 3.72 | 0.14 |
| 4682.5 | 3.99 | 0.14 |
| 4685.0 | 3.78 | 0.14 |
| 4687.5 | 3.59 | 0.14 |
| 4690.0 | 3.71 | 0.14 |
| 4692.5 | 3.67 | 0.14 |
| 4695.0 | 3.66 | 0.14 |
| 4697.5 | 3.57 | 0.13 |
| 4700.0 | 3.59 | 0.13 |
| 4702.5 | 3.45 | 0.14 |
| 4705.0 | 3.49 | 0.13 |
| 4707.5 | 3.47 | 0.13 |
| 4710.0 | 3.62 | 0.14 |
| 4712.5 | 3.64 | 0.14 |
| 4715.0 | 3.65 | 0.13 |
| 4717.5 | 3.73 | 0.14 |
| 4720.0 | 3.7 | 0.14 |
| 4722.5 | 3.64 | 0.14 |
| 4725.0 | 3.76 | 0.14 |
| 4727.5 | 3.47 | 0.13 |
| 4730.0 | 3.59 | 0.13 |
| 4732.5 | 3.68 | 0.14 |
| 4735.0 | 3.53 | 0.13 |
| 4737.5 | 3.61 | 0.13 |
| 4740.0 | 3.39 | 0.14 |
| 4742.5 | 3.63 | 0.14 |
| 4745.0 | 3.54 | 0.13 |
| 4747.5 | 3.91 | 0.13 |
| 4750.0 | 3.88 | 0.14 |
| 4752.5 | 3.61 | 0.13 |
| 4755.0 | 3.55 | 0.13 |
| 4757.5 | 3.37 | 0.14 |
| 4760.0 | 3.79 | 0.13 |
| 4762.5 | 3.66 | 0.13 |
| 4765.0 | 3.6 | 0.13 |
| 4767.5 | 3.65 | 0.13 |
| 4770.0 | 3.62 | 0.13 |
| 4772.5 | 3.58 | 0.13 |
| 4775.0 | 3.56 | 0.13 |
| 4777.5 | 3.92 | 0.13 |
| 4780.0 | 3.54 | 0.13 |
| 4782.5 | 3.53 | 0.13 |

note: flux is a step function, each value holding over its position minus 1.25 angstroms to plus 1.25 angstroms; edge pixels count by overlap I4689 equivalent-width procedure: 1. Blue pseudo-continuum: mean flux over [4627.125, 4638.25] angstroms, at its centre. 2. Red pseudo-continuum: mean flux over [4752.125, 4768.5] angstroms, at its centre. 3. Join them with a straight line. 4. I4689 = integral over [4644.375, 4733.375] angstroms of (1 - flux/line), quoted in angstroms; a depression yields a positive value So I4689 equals 0.3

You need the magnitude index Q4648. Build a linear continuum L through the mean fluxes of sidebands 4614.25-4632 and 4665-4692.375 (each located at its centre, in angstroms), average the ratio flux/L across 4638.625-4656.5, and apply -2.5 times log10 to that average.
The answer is 0.02 mag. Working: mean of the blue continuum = 3.56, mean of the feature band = 3.54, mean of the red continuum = 3.66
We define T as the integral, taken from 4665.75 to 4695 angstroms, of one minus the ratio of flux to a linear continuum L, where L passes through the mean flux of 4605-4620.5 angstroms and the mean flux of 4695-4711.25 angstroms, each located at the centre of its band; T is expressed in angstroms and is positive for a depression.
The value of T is -1.0 angstroms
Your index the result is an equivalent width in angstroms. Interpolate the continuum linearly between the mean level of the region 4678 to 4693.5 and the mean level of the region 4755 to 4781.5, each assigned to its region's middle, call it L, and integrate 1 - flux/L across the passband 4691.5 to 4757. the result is 1.2 angstroms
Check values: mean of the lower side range 3.74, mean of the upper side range 3.62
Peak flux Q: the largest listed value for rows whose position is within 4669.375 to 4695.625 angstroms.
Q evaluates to 3.99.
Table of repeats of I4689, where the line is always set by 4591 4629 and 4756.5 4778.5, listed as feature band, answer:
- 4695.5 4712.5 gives 0.32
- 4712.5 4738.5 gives -0.11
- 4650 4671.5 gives 0.38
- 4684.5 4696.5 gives -0.22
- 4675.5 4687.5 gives -0.50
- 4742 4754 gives -0.28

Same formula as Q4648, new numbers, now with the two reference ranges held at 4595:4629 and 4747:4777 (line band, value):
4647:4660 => 0.04 mag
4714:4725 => -0.02 mag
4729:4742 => 0.02 mag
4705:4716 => 0.01 mag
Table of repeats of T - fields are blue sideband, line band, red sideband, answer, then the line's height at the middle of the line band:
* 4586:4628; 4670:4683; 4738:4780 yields -0.31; 3.62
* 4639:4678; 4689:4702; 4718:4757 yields -0.11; 3.6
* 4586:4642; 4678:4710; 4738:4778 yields -0.14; 3.62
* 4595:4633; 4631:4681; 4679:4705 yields 0.35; 3.62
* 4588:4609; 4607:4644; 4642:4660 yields -0.16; 3.57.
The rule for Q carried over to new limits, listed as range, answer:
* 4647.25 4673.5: 3.74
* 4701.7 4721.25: 3.73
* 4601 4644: 3.9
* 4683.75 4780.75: 3.92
